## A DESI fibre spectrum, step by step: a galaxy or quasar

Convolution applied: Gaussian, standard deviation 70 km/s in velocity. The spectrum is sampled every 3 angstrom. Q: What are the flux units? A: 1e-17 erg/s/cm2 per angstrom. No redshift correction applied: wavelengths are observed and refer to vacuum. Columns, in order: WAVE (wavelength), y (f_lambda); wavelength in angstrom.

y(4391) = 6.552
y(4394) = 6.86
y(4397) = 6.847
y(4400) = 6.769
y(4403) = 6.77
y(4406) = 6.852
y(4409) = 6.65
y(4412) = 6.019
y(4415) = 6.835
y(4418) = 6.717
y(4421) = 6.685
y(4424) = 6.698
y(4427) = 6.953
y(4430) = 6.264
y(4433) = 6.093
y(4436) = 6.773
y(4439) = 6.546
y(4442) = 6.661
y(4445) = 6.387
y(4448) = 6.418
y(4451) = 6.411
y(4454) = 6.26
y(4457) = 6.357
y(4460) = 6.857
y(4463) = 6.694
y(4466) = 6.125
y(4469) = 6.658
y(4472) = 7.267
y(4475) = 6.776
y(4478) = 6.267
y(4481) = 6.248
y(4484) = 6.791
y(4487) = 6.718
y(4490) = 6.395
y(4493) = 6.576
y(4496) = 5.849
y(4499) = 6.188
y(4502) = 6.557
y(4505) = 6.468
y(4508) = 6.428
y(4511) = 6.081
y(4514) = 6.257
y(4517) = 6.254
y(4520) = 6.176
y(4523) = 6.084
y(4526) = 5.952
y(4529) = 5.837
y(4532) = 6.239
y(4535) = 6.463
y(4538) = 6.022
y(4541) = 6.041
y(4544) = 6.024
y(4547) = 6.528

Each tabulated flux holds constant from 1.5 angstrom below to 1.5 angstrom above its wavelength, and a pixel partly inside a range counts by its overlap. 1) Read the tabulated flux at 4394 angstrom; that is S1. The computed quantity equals 6.86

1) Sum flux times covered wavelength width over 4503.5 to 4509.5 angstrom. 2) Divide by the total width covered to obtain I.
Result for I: 6.45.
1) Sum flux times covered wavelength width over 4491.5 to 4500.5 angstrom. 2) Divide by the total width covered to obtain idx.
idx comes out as 6.2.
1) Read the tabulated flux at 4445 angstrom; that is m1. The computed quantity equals 6.387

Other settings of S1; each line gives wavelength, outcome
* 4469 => 6.658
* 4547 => 6.528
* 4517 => 6.254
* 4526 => 5.952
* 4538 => 6.022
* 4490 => 6.395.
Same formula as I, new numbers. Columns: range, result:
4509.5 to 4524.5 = 6.17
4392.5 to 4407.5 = 6.82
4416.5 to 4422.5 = 6.7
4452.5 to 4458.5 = 6.31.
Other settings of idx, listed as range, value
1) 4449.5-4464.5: 6.52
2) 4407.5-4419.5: 6.56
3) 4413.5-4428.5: 6.78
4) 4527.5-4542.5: 6.12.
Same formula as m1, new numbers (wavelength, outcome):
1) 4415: 6.835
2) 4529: 5.837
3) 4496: 5.849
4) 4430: 6.264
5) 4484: 6.791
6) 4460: 6.857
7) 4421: 6.685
